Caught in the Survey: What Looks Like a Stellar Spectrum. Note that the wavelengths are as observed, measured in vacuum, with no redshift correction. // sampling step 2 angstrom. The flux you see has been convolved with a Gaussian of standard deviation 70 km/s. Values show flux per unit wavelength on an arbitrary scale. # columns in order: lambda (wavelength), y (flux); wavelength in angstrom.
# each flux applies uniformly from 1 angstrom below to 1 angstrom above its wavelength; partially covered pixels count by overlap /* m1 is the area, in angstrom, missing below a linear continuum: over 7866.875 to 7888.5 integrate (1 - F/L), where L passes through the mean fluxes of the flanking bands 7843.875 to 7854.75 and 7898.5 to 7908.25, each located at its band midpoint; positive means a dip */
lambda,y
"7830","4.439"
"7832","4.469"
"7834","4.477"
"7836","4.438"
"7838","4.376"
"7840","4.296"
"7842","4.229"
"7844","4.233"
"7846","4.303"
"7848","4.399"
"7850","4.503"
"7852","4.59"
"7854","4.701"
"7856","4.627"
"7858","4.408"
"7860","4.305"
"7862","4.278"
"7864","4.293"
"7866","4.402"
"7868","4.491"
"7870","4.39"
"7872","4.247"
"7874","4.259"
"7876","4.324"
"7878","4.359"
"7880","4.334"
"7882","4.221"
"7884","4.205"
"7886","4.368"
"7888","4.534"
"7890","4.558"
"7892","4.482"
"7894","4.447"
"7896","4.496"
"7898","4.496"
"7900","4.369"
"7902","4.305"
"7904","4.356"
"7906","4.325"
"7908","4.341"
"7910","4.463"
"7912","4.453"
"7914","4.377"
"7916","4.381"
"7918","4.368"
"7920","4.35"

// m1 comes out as 0.3 angstrom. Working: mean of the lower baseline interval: 4.47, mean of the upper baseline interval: 4.35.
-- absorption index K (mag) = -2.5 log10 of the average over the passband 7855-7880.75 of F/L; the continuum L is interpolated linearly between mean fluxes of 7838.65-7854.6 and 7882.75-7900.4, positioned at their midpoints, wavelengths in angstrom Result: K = 0.01 mag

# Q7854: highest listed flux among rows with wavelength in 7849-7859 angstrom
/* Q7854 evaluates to 4.701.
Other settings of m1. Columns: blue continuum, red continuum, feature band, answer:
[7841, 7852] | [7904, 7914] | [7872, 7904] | 0.0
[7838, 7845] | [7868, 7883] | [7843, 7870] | -0.8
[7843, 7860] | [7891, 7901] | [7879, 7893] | 0.2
